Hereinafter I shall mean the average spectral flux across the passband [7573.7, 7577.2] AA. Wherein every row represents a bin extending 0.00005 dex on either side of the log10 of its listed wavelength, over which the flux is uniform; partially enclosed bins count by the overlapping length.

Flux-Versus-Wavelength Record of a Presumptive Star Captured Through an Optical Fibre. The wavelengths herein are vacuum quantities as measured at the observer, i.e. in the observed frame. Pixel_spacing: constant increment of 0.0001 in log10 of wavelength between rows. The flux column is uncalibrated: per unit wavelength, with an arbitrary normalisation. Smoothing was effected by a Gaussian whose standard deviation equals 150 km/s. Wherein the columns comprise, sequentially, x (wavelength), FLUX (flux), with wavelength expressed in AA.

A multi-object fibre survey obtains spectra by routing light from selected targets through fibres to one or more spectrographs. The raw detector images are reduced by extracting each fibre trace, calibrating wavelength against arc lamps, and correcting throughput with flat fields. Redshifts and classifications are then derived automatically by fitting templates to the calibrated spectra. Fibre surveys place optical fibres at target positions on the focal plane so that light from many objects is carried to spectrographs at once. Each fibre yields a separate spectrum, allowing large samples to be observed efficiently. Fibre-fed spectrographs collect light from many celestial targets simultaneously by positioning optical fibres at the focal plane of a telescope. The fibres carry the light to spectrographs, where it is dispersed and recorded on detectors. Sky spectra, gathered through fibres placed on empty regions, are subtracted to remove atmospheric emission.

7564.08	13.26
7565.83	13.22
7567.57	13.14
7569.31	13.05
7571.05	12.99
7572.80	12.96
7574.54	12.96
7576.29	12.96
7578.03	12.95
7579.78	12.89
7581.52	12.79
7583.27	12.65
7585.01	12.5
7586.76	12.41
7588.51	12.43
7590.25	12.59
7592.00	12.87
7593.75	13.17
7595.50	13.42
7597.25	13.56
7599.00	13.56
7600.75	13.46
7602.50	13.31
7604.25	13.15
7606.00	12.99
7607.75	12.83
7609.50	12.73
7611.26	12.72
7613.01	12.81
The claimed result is 13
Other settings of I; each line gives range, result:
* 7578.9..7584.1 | 12.8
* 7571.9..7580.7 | 12.9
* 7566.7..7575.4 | 13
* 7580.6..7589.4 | 12.6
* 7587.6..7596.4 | 12.9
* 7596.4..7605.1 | 13.4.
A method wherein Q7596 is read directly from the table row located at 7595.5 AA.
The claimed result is 13.42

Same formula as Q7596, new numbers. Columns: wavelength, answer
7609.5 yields 12.73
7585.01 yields 12.5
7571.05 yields 12.99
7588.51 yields 12.43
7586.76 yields 12.41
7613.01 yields 12.81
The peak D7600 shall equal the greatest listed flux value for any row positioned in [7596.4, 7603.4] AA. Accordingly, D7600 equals 13.56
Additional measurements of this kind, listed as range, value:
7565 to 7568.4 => 13.22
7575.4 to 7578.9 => 12.96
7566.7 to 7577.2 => 13.14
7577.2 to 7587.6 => 12.95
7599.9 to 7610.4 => 13.46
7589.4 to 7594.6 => 13.17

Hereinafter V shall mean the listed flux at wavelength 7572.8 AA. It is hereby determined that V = 12.96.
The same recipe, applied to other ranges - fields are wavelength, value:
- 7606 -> 12.99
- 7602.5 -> 13.31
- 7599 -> 13.56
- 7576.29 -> 12.96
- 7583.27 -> 12.65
